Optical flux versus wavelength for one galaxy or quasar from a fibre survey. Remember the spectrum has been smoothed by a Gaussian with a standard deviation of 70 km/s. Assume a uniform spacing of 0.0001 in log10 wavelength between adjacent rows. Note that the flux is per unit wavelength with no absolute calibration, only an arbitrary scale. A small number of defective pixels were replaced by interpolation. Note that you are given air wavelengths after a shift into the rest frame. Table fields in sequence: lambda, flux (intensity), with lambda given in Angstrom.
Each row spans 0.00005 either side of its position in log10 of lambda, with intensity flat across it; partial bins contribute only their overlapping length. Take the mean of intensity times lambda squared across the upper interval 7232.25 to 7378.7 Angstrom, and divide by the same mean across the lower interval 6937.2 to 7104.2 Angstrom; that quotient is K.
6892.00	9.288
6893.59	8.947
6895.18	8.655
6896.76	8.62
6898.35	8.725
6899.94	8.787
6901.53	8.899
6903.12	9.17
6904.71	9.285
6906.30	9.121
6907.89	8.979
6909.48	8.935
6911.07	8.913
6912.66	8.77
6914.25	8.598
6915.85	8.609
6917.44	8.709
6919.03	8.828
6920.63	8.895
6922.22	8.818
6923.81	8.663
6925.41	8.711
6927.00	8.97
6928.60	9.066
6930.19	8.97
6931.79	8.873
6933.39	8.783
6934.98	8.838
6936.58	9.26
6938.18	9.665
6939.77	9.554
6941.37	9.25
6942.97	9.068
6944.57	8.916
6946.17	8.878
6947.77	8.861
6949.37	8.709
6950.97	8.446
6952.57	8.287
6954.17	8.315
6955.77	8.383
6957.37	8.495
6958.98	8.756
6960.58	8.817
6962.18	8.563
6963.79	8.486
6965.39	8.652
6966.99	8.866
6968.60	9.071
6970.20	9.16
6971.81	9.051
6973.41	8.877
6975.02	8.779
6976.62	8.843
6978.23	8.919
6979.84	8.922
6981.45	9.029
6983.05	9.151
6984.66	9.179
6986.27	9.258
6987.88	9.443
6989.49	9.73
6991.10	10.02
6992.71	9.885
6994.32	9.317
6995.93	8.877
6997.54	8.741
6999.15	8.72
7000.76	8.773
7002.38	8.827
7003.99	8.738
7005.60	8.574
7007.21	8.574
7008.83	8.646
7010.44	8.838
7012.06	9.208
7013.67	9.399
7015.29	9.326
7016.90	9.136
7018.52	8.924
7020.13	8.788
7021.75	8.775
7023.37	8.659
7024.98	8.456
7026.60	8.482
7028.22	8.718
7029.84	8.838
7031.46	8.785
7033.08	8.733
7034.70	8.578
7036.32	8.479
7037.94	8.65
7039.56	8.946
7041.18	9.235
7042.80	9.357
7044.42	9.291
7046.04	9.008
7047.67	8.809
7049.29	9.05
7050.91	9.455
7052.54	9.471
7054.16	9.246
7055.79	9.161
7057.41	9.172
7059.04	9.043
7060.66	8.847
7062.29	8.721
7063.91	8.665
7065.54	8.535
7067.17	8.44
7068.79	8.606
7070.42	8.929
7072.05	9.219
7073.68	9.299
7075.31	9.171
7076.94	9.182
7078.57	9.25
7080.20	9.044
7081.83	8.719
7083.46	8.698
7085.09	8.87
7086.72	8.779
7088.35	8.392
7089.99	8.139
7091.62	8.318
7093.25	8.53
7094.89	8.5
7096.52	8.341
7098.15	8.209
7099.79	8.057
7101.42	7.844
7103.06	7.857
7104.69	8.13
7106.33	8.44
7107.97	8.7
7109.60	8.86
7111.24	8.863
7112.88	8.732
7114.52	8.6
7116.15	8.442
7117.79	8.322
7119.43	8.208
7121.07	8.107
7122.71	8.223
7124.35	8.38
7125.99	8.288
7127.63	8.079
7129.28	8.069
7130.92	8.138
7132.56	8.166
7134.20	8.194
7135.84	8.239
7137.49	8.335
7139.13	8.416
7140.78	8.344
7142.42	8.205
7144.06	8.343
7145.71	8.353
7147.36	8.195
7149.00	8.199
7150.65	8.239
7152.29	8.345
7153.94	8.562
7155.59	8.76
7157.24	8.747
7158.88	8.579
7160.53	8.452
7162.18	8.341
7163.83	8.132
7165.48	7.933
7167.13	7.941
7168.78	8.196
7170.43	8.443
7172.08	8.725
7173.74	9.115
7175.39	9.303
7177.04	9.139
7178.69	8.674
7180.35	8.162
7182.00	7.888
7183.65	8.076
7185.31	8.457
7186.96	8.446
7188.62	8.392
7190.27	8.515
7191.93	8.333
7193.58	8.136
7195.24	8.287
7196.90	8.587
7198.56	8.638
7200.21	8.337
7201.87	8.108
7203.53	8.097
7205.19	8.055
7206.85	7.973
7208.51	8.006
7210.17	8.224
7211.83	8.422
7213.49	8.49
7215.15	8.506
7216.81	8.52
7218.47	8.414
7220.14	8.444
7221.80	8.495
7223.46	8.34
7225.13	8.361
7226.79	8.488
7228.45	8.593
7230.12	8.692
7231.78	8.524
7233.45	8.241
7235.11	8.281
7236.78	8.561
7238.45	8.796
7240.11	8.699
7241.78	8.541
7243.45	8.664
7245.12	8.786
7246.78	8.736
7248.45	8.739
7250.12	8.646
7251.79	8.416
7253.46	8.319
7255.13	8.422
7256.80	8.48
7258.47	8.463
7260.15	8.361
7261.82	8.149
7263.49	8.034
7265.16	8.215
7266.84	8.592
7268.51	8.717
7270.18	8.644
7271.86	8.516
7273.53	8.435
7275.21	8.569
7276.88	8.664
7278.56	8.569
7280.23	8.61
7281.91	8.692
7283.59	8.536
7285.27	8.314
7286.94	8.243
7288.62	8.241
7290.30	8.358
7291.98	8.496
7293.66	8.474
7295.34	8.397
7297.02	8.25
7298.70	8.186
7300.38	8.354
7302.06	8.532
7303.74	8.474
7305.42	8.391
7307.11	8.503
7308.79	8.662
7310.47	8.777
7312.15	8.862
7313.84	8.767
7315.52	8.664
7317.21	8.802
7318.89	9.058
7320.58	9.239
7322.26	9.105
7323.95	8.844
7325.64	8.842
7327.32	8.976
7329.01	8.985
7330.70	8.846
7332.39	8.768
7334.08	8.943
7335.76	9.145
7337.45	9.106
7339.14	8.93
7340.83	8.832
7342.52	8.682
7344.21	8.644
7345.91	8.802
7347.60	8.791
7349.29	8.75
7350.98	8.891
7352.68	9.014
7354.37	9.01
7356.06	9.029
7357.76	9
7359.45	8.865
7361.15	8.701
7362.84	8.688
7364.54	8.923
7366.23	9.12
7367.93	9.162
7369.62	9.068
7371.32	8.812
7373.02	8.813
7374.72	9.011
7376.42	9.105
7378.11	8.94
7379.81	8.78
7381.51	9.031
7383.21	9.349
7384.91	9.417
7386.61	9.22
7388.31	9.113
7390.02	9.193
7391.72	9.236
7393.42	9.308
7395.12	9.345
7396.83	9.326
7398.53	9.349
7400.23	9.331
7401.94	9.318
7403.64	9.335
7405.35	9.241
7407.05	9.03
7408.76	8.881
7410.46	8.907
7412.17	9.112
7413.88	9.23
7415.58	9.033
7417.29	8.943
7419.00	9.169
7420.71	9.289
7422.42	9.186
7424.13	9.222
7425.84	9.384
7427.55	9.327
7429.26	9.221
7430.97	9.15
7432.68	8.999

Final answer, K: 1.1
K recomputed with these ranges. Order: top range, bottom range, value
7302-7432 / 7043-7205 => 1.13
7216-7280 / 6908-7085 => 1.02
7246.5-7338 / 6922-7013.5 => 1.05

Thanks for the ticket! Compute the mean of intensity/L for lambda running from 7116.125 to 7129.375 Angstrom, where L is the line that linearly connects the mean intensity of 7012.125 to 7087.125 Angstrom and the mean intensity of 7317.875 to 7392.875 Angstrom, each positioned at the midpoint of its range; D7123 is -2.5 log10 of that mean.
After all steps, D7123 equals 0.09 mag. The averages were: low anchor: 8.94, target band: 8.23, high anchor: 8.97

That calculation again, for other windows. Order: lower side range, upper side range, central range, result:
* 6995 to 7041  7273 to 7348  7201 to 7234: 0.05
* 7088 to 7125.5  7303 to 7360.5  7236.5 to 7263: 0.02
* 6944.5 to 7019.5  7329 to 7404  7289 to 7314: 0.06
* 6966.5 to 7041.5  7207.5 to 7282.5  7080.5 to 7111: 0.04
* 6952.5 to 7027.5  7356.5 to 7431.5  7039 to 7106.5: 0.02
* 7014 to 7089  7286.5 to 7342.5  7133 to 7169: 0.07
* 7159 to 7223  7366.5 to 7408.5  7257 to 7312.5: 0.04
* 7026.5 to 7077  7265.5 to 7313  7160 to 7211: 0.04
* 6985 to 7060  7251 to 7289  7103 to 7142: 0.05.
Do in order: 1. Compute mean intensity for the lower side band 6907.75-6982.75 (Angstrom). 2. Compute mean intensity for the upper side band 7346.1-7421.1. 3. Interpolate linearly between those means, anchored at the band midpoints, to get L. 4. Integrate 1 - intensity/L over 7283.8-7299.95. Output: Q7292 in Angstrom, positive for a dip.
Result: 1.2 Angstrom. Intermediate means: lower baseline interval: 8.85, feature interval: 8.34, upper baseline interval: 9.07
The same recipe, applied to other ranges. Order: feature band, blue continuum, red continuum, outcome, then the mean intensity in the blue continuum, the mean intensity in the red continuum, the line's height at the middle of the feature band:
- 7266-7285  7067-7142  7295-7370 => 0.3 Angstrom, 8.49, 8.81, 8.73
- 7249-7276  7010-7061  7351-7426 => 1.8 Angstrom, 8.97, 9.1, 9.05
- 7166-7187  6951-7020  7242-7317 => 0.4 Angstrom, 8.94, 8.5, 8.65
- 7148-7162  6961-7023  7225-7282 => 0.4 Angstrom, 9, 8.52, 8.7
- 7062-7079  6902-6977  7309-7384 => -0.1 Angstrom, 8.86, 8.92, 8.88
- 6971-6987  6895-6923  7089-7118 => -0.6 Angstrom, 8.86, 8.38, 8.69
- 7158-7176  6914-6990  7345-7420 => 1.0 Angstrom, 8.89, 9.06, 8.98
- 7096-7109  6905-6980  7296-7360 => 0.9 Angstrom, 8.85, 8.8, 8.83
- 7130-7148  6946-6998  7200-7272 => 0.7 Angstrom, 8.93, 8.43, 8.62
